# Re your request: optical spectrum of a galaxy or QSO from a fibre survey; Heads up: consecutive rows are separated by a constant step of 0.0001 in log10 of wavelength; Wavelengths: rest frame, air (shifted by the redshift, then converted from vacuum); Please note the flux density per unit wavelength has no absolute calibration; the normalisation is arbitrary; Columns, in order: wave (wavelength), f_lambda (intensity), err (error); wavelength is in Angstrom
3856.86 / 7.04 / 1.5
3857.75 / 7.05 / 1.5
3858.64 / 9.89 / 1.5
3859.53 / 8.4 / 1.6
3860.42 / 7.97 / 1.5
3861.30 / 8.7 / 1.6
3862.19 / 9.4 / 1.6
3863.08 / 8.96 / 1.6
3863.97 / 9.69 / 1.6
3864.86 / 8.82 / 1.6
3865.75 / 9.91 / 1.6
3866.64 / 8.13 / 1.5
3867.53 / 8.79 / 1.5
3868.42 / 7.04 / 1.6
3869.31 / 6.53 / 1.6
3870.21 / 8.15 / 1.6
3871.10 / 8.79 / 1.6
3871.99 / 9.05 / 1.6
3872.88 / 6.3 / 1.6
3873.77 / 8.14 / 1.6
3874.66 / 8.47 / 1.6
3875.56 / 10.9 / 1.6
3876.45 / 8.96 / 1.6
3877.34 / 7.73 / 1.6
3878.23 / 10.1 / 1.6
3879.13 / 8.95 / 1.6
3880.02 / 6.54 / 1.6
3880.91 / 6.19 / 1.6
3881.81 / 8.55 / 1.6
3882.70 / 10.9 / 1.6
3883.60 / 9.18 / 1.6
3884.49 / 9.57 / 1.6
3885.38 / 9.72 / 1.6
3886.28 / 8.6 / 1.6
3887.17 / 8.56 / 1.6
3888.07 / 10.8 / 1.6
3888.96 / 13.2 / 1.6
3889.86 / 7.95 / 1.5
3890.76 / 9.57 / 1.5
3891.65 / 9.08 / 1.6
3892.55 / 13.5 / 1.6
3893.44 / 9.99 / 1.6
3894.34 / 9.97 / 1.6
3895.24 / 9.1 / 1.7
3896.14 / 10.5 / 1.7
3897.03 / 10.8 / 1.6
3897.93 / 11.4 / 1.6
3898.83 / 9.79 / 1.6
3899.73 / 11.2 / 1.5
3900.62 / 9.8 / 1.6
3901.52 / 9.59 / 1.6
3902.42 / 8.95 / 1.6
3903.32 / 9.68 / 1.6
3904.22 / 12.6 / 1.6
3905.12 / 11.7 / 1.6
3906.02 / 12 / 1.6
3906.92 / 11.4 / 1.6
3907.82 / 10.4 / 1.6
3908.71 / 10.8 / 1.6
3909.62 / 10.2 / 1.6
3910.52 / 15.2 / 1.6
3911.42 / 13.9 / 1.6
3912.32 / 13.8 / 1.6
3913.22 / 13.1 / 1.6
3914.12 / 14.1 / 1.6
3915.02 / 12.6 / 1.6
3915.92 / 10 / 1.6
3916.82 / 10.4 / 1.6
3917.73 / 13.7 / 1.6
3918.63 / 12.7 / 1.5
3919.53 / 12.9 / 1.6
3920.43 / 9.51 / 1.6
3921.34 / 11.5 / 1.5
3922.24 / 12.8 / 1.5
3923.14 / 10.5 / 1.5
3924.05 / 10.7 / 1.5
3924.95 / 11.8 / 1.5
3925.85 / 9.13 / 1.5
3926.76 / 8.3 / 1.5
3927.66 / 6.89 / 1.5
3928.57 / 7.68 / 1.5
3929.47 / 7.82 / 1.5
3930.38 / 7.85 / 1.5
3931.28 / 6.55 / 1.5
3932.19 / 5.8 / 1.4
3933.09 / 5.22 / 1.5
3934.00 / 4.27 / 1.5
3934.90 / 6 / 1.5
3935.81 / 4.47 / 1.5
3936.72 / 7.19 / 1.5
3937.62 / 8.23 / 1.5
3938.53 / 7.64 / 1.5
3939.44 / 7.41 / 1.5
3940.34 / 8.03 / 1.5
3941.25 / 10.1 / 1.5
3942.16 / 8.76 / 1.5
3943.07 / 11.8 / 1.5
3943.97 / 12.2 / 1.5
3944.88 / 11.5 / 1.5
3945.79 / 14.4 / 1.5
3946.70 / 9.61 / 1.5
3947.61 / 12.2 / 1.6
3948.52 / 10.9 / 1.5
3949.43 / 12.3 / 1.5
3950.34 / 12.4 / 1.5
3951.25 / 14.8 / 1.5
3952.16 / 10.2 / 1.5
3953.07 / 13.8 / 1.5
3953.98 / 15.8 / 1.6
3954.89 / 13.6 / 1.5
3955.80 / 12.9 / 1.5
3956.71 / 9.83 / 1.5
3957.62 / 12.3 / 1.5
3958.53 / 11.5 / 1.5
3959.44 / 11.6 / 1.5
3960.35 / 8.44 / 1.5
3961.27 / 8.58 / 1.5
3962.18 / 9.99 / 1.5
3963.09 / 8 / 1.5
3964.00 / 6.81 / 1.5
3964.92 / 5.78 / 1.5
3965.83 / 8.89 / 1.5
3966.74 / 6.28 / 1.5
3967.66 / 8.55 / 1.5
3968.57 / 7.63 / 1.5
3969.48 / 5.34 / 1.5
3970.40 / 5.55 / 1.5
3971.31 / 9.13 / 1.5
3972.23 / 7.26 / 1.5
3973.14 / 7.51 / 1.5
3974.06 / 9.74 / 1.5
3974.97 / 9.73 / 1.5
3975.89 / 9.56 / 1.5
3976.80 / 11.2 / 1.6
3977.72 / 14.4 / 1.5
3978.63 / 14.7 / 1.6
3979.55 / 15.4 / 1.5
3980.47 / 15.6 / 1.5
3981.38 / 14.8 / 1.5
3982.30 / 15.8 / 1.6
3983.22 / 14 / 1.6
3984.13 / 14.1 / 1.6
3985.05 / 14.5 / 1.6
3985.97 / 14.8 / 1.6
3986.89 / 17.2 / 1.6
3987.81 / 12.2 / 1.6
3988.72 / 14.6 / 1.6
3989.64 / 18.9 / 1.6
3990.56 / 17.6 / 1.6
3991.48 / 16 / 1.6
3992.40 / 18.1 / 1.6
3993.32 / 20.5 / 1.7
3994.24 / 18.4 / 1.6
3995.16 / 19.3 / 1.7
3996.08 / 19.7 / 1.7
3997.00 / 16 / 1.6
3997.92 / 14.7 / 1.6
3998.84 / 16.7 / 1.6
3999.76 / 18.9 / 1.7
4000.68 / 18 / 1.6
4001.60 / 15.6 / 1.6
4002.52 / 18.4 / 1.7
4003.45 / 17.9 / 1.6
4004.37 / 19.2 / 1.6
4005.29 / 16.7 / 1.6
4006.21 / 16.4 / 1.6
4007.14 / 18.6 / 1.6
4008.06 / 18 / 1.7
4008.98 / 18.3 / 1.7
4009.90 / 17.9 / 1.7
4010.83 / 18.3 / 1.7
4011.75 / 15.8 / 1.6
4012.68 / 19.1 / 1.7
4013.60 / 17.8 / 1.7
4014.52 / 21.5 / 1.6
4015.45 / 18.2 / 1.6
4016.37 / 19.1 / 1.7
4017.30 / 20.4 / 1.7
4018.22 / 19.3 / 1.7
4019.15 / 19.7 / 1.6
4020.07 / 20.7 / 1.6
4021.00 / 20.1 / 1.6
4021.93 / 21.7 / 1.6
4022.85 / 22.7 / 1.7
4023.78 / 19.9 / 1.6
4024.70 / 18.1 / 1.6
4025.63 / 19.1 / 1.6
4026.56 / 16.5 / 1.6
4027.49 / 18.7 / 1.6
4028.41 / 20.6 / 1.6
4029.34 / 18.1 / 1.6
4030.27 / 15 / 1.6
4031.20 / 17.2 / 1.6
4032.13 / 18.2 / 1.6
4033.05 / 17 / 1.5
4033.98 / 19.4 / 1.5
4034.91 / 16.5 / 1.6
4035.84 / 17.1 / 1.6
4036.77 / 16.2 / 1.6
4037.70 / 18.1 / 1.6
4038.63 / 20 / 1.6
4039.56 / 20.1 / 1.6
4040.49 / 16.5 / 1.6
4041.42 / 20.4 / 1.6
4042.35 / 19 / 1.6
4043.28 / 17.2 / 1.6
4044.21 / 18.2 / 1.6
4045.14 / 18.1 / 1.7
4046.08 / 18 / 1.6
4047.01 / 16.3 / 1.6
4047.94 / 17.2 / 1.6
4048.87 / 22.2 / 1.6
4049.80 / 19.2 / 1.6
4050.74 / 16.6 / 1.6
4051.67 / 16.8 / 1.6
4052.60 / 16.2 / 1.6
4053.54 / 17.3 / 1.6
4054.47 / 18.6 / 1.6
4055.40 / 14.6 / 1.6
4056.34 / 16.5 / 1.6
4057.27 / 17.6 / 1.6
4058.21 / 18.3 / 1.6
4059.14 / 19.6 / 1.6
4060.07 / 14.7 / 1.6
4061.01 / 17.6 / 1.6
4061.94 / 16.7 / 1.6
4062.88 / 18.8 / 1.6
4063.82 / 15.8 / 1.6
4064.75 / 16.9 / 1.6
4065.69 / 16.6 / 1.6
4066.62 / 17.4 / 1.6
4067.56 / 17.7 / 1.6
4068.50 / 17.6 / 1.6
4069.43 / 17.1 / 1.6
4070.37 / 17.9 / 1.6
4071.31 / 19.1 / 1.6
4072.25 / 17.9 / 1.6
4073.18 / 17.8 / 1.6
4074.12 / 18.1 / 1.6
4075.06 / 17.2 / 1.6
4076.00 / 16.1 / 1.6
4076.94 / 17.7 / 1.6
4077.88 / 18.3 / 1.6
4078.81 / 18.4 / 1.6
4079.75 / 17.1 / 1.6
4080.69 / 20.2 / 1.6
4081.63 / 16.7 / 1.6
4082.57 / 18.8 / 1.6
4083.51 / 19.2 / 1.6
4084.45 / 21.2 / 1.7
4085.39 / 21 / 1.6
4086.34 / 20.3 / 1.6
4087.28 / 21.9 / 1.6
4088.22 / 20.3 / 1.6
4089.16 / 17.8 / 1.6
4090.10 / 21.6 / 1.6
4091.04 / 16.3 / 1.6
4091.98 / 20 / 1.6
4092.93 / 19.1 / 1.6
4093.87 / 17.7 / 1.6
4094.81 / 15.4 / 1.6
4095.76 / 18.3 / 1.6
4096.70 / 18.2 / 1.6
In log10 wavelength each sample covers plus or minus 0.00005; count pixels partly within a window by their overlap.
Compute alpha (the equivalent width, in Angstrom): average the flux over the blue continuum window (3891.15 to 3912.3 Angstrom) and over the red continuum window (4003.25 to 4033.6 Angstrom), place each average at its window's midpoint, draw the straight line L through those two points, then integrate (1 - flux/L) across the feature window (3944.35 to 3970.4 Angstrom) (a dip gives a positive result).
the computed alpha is 7.4 Angstrom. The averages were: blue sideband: 11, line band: 10.4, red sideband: 18.7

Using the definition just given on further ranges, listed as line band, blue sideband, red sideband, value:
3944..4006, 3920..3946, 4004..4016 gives 3.52 Angstrom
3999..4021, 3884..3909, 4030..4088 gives -3.90 Angstrom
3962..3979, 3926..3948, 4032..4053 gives 4.13 Angstrom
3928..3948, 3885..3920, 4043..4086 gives 6.73 Angstrom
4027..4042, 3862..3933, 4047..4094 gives -1.54 Angstrom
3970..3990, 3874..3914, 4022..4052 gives 3.21 Angstrom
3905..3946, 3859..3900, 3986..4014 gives 7.23 Angstrom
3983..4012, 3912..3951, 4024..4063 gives -5.00 Angstrom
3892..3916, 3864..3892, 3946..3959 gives -3.06 Angstrom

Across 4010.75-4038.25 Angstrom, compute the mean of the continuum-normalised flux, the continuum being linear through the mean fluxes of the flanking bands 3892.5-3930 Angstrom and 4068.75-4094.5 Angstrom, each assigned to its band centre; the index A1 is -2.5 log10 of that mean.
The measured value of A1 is -0.16 mag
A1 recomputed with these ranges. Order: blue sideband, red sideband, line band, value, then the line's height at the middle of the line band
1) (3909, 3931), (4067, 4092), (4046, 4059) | -0.01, 17.3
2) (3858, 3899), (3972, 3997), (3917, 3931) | 0.13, 11.6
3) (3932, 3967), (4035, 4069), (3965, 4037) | -0.15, 13.7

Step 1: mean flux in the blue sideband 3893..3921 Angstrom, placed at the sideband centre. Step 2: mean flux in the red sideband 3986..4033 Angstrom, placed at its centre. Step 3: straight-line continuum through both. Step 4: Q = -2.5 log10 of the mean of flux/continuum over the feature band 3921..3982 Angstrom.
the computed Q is 0.407 mag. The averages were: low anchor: 11.3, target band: 9.82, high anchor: 18.2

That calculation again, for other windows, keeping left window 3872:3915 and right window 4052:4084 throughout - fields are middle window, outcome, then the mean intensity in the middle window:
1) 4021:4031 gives -0.20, 19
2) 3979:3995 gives -0.14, 16.1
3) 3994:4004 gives -0.20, 17.6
